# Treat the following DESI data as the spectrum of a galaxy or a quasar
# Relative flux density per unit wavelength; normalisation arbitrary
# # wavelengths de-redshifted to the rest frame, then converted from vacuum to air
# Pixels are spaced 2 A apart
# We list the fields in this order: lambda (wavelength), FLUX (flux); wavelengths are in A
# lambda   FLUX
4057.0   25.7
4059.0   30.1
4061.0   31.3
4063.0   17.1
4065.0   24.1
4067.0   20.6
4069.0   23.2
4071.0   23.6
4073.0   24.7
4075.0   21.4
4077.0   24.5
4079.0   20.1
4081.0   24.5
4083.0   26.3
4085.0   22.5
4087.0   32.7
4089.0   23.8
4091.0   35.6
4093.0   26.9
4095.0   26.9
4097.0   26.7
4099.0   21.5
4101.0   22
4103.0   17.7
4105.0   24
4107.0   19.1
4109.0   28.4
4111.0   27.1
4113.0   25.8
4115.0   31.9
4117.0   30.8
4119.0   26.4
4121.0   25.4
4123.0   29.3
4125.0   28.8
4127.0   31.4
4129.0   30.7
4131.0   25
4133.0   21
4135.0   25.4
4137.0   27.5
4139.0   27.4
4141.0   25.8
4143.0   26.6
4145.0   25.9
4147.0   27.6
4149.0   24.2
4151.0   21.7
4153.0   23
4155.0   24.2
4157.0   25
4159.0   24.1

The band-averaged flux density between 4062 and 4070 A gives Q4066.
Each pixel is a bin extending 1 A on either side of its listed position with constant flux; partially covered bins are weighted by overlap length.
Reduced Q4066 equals 21.2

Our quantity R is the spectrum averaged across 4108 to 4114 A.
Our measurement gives 27.1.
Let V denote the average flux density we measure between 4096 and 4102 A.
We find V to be 23.4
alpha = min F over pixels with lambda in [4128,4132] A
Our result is 25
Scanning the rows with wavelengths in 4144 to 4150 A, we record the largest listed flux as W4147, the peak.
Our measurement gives 27.6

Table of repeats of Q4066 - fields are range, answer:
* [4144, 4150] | 25.9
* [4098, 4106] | 21.3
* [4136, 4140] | 27.4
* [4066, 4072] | 22.5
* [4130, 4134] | 23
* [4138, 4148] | 26.7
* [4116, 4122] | 27.5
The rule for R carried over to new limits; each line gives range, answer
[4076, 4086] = 23.6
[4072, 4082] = 23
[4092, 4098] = 26.8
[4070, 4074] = 24.1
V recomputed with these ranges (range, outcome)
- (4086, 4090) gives 28.2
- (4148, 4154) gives 23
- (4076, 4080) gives 22.3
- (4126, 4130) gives 31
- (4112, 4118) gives 29.5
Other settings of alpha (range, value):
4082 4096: 22.5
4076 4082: 20.1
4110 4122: 25.4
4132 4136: 21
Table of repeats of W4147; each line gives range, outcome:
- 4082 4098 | 35.6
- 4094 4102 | 26.9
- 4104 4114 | 28.4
